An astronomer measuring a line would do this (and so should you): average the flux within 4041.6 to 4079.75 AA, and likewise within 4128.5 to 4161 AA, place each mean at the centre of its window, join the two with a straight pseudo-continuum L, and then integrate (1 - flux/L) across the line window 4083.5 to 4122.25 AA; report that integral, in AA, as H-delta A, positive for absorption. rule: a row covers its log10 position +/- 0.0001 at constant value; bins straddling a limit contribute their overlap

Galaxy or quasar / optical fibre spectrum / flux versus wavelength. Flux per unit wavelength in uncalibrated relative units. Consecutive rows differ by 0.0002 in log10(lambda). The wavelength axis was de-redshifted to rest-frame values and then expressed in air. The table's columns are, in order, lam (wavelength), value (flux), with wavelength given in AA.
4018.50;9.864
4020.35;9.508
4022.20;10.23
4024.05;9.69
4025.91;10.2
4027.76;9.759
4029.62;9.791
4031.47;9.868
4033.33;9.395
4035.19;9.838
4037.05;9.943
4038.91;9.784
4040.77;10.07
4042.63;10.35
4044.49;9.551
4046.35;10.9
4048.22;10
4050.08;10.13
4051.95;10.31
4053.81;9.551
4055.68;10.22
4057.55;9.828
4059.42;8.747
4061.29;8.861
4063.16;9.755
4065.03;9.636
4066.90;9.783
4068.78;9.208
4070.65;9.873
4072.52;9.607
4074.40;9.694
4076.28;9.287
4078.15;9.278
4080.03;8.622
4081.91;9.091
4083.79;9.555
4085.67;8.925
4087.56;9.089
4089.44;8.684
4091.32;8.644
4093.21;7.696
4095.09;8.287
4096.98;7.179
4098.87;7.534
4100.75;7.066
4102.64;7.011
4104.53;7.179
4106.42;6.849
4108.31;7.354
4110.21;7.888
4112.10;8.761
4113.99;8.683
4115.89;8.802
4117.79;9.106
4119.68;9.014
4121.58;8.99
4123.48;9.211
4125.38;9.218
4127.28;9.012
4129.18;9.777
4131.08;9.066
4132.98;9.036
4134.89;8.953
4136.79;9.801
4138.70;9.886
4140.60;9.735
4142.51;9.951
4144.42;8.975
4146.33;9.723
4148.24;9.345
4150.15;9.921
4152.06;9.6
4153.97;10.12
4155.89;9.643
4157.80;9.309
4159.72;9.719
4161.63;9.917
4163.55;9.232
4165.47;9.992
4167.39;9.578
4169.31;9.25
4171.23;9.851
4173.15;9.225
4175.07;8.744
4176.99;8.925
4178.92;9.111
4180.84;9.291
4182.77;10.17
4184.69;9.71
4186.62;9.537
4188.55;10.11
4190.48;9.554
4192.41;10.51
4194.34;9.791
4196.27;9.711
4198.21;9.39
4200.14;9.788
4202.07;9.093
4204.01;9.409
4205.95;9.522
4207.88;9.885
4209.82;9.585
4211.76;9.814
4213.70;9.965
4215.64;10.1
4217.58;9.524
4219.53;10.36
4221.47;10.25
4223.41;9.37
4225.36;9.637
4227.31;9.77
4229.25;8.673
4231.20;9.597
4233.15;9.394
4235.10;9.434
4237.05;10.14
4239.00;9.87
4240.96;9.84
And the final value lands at 5.9 AA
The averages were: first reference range 9.71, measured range 8.18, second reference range 9.57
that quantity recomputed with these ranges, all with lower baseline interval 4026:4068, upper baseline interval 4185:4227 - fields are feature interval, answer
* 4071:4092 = 1.4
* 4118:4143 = 1.1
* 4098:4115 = 3.8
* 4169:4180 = 0.7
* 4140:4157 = 0.2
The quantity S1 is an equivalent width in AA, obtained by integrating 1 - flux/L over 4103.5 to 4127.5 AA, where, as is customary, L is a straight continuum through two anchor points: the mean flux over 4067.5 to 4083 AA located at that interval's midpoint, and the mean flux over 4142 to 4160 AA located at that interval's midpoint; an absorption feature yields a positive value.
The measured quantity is 2.6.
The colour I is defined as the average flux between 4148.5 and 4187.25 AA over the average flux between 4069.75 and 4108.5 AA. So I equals 1.13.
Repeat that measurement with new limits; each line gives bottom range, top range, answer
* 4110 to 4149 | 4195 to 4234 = 1.05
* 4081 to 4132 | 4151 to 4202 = 1.14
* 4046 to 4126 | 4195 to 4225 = 1.09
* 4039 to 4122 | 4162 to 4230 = 1.07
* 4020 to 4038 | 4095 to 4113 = 0.76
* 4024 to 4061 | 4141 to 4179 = 0.96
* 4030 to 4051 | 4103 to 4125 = 0.84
